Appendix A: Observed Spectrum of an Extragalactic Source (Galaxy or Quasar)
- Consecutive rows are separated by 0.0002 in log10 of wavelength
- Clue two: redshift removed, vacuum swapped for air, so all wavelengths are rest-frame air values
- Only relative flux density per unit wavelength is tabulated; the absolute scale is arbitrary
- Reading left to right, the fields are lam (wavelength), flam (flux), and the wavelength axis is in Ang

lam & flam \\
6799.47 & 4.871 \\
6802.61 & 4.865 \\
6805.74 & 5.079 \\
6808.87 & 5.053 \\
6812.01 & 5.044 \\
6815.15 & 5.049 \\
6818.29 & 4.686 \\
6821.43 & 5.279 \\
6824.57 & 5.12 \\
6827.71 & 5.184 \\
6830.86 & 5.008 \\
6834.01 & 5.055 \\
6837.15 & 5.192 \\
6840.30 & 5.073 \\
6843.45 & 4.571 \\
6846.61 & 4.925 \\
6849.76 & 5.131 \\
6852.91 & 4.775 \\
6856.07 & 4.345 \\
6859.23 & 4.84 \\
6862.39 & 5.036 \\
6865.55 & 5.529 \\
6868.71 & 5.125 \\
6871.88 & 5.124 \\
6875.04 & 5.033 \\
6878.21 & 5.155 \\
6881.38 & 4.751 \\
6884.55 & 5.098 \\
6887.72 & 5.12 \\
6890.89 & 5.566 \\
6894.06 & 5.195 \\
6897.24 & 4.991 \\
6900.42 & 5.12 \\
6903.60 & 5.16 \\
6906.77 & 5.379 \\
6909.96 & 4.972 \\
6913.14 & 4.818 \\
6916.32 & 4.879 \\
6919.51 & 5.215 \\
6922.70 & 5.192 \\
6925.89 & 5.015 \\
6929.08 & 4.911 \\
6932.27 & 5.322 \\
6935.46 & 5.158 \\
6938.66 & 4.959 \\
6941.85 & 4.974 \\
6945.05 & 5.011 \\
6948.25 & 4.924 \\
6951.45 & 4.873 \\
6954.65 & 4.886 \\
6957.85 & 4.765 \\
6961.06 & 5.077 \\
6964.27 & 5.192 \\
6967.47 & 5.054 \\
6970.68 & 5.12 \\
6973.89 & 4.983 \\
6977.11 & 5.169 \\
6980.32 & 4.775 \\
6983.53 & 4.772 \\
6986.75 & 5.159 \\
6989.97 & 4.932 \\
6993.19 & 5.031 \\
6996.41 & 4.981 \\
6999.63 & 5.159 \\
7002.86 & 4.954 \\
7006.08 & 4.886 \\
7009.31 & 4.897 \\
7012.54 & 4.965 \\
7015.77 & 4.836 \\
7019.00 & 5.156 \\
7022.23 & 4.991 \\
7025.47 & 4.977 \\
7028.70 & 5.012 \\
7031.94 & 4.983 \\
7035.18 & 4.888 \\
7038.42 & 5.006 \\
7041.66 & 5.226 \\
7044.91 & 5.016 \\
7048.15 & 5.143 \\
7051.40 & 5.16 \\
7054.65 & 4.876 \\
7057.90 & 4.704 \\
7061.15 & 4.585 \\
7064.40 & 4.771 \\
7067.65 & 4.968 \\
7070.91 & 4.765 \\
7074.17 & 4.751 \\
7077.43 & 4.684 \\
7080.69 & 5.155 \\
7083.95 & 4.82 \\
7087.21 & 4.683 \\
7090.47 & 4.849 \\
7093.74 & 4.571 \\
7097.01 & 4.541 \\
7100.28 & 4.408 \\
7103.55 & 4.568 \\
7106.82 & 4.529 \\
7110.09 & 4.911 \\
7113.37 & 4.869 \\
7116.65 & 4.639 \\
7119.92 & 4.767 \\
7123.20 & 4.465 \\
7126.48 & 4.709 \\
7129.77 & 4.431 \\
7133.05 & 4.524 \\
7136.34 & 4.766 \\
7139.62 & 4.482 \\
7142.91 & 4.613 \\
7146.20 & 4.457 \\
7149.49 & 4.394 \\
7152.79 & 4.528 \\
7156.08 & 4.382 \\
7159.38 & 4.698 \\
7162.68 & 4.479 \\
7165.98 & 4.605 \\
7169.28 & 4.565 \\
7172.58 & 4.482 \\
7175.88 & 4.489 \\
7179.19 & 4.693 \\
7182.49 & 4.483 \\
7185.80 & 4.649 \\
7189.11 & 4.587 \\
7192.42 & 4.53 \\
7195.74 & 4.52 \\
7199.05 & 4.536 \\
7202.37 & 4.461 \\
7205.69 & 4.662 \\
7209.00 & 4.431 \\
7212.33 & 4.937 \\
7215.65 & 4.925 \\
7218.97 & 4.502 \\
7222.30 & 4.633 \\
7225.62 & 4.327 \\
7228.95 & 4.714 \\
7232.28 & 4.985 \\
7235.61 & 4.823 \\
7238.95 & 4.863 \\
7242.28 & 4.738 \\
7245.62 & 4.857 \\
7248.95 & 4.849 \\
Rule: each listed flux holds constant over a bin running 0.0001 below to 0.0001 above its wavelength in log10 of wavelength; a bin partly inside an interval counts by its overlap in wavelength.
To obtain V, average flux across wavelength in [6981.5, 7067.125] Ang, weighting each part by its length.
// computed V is 4.96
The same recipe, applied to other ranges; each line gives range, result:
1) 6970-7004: 5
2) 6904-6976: 5.03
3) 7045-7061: 4.94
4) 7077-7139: 4.68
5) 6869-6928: 5.1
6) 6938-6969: 4.97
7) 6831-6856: 4.93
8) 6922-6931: 5.03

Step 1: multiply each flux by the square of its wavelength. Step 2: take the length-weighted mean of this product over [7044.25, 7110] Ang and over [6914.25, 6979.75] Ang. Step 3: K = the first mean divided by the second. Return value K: 0.99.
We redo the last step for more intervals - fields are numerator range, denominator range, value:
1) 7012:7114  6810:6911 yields 1.02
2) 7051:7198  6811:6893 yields 1.00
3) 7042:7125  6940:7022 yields 0.99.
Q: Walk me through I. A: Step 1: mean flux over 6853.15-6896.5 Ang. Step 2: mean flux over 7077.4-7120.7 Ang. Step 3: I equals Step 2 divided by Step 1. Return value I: 0.93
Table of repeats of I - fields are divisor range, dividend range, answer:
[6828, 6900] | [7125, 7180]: 0.90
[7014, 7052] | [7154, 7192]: 0.91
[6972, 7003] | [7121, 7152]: 0.91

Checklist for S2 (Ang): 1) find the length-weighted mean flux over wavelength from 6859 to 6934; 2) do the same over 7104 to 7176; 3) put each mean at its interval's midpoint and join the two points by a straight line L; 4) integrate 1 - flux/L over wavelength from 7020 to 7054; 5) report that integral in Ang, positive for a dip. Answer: -1.64 Ang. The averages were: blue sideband 5.11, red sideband 4.58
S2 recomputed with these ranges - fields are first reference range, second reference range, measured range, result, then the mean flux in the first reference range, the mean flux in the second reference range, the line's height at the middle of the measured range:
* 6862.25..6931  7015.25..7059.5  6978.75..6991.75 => 0.3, 5.11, 5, 5.04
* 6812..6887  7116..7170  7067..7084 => -0.7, 5.01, 4.56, 4.66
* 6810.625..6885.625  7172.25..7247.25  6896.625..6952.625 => -1.4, 5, 4.65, 4.93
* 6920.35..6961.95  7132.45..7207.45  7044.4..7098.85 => -0.9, 5.01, 4.55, 4.75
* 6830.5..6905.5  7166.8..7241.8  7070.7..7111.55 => 0.5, 5.04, 4.63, 4.77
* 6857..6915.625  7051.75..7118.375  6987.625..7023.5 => -0.7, 5.1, 4.74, 4.88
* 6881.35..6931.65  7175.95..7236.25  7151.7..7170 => 0.6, 5.1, 4.63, 4.7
